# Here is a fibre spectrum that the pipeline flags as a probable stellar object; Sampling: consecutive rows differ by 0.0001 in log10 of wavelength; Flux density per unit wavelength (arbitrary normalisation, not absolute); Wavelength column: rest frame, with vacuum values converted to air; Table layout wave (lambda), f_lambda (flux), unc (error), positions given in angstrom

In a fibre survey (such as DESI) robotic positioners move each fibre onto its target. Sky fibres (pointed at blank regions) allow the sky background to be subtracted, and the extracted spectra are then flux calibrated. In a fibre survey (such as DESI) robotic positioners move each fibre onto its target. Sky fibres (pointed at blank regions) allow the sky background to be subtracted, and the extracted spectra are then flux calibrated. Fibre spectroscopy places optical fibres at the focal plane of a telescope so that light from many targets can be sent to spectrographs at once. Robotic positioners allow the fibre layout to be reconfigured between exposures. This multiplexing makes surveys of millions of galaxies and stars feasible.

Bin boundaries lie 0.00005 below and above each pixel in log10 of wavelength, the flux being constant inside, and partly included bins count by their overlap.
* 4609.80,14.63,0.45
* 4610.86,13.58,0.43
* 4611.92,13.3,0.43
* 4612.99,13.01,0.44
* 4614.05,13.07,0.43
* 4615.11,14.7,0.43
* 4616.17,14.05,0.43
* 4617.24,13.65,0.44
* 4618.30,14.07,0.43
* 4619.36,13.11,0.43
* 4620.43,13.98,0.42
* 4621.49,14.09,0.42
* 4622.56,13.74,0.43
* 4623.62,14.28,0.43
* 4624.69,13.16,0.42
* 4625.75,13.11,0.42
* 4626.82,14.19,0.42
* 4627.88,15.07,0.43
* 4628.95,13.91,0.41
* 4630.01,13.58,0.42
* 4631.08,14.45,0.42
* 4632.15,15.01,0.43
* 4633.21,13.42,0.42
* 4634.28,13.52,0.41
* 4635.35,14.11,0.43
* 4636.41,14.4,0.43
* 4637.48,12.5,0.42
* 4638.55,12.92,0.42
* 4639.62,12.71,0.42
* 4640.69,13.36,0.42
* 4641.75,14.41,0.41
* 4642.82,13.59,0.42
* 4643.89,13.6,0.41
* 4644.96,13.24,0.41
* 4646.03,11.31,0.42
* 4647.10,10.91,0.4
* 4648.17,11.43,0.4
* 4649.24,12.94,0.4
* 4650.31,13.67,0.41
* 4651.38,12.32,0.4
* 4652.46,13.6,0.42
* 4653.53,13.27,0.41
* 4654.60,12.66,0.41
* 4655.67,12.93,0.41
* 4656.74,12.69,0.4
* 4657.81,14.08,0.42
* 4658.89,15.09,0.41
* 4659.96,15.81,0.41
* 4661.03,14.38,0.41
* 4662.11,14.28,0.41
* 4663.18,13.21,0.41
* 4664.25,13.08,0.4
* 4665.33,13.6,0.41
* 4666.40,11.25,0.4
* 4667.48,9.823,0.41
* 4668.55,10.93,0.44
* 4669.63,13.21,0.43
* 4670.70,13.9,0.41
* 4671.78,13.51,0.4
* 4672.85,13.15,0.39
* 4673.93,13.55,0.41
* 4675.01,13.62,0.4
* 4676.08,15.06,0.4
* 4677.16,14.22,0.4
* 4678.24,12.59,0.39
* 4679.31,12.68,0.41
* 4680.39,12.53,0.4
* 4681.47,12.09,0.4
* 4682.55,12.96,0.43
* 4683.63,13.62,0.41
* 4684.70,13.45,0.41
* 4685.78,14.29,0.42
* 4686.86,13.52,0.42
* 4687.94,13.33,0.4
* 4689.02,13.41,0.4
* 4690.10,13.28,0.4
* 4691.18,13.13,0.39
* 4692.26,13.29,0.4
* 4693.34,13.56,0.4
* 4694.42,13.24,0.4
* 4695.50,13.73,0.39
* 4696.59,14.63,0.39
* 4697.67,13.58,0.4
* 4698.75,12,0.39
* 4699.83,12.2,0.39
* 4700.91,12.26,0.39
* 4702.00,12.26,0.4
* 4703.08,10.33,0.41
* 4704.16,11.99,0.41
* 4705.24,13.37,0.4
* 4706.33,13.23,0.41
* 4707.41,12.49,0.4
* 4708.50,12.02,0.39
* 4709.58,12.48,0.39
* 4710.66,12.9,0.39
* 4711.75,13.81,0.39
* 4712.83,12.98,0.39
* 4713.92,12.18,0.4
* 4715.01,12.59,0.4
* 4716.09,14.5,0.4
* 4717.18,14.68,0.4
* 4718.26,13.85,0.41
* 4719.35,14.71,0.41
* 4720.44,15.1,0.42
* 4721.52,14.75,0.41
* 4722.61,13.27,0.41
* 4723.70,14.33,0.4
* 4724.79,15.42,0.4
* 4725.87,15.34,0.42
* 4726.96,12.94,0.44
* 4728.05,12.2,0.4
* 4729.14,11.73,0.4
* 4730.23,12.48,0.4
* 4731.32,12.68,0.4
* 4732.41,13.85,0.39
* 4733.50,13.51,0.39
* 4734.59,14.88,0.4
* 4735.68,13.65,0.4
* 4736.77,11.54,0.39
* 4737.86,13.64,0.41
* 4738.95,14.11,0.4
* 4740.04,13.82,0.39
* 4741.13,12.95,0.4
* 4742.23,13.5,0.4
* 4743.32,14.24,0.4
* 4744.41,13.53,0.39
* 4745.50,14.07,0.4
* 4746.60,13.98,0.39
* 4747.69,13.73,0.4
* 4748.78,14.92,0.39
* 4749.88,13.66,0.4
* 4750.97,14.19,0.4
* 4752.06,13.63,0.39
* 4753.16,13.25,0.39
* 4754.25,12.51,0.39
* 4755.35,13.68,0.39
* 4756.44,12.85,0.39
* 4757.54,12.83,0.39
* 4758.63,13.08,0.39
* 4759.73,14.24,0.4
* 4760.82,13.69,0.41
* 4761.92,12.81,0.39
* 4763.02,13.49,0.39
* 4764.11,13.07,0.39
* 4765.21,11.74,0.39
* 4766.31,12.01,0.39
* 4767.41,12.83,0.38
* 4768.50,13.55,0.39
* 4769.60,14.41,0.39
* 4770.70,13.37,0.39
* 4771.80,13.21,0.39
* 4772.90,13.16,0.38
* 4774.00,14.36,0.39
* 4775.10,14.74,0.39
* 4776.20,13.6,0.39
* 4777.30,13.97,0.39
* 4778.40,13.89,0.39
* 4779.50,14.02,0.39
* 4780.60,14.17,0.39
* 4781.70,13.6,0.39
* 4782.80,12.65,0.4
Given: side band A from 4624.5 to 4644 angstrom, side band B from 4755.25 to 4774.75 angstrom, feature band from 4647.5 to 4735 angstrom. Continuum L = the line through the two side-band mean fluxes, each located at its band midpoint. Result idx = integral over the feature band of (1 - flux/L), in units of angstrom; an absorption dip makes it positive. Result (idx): 1.8 angstrom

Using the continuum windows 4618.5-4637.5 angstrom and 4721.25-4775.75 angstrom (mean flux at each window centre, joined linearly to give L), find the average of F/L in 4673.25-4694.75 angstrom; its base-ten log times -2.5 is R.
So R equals 0.03 mag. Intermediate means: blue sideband 13.9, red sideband 13.5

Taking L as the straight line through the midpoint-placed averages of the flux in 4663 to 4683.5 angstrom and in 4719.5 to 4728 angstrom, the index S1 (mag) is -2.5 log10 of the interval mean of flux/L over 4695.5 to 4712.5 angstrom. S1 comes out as 0.09 mag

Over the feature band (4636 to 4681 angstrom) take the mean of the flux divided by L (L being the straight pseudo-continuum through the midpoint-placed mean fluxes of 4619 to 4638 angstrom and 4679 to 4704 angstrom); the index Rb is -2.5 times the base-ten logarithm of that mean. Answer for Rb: 0.03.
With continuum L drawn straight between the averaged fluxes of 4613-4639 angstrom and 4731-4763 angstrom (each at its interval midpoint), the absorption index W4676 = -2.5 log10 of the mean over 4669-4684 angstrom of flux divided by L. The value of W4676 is 0.03 mag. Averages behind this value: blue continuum 13.8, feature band 13.3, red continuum 13.6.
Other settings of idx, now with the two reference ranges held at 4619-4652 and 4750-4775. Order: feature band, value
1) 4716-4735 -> -0.77 angstrom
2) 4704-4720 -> 0.15 angstrom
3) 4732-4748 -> -0.41 angstrom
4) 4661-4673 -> 0.54 angstrom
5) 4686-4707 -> 0.60 angstrom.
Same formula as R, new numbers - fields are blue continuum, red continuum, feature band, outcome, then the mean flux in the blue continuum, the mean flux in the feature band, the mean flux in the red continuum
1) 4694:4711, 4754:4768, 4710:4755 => -0.07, 12.7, 13.6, 13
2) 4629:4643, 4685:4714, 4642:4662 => 0.02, 13.7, 13.2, 13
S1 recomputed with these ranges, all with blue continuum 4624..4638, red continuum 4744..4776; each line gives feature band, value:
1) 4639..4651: 0.08 mag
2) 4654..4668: 0.04 mag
